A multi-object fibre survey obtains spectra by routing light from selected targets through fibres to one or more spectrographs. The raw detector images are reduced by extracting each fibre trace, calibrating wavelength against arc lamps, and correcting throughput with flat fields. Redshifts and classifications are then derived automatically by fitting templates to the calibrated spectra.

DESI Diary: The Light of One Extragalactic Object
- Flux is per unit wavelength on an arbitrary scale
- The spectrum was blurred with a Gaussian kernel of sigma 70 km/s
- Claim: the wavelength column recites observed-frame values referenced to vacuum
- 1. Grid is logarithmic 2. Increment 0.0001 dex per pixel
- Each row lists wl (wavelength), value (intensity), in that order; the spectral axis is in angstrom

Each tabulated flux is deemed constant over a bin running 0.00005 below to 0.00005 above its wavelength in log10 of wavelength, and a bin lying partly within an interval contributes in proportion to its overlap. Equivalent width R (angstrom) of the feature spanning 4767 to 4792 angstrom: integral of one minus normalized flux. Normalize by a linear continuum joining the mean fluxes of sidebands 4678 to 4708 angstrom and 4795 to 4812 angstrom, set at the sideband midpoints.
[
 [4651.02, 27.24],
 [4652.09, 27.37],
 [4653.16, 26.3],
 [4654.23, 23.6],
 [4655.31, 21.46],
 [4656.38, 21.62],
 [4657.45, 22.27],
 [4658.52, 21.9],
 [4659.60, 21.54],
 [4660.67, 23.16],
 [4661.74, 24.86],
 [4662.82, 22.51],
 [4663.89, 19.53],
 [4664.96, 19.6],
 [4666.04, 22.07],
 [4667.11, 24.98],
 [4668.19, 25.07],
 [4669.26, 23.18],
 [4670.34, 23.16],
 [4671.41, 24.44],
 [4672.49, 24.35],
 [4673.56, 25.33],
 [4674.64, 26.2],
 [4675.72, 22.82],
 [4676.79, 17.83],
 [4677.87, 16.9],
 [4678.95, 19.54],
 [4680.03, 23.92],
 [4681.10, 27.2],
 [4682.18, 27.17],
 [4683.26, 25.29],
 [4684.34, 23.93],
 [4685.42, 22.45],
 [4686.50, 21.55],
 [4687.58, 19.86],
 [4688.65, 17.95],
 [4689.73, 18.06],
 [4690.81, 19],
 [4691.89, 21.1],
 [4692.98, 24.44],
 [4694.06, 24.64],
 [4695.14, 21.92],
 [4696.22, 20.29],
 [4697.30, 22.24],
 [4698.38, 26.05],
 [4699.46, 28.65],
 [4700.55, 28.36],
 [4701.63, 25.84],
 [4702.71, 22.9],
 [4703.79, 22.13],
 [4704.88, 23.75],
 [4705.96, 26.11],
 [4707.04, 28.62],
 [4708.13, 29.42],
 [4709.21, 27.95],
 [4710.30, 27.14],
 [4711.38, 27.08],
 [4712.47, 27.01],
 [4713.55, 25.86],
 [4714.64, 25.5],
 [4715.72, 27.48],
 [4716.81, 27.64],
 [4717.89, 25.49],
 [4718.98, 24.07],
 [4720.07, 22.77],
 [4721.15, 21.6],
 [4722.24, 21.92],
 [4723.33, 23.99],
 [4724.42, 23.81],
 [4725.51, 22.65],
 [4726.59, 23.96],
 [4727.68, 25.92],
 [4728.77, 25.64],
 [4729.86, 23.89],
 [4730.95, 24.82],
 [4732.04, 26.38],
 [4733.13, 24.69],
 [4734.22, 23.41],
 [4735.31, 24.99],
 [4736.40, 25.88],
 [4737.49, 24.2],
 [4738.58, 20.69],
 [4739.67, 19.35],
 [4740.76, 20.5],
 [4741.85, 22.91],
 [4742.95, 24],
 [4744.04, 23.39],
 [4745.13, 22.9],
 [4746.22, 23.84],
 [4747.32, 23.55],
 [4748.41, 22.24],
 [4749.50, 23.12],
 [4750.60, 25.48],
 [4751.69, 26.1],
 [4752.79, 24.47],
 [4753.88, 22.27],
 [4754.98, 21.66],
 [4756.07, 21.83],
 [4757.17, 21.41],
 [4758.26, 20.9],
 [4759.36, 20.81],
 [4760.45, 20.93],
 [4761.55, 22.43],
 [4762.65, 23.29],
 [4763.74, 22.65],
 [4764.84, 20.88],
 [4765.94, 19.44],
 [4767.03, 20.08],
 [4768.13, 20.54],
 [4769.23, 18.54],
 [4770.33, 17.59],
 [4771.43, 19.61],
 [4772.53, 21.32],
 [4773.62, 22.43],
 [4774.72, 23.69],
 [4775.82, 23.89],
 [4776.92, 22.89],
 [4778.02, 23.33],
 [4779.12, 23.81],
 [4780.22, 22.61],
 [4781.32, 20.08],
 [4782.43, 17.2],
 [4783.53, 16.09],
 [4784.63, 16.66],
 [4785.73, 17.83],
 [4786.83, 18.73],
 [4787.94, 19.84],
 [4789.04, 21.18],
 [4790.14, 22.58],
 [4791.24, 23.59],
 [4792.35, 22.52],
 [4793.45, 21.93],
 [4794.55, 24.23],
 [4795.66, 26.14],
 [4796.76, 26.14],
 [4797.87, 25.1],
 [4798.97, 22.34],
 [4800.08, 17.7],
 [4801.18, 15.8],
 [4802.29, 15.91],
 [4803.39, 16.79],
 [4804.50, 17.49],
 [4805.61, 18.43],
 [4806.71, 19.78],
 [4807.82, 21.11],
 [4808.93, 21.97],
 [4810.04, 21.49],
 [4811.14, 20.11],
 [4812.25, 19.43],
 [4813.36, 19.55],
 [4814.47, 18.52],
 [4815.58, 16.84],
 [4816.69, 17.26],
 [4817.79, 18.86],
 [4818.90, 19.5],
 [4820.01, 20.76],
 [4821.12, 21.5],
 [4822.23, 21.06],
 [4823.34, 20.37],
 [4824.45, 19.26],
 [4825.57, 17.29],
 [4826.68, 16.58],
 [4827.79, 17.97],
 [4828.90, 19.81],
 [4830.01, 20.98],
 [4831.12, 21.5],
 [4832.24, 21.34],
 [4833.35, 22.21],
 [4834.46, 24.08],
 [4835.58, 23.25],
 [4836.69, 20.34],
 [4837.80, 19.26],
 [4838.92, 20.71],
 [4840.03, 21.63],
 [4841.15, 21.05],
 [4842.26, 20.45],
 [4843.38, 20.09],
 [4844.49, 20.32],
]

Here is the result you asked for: 0.5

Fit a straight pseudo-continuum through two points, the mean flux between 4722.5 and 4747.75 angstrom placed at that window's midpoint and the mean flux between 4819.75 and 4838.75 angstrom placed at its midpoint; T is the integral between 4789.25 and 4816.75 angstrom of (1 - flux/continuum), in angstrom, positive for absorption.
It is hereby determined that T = 1.0 angstrom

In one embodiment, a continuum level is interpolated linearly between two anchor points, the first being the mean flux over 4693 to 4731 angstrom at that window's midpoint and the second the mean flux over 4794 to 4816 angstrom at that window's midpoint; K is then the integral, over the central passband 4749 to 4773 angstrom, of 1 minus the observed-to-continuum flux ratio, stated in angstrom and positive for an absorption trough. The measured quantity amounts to 1.0 angstrom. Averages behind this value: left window 25.1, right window 20.3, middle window 21.6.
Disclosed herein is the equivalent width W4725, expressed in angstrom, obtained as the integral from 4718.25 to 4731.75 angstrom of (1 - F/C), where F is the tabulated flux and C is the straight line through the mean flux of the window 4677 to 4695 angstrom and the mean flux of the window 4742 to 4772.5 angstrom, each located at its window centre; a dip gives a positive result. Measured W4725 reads -1.1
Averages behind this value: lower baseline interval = 22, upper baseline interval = 22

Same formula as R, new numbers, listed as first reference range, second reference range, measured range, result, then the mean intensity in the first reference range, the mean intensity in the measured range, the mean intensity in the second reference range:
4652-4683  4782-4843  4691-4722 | -3.9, 23.1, 25.1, 20.2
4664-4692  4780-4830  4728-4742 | -1.6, 22.4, 23.7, 19.9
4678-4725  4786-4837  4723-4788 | 0.4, 24.2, 22.2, 20.4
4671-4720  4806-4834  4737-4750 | -0.1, 24.1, 22.6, 19.8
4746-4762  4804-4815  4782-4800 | -0.5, 22.7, 21.3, 19.8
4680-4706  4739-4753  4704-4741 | -2.5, 23.3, 24.8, 23.2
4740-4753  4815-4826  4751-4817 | 1.5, 23.4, 20.8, 19.3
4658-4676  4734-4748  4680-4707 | -0.4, 23.2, 23.5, 23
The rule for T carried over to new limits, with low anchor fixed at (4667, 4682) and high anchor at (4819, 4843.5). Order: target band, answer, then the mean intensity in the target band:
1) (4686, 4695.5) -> 0.8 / 20.9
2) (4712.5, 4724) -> -1.1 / 24.7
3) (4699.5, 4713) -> -2.2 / 26.4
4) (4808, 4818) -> 0.7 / 19.4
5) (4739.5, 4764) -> -0.9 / 22.7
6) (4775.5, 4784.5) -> 0.2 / 20.9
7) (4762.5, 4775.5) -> 0.5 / 20.8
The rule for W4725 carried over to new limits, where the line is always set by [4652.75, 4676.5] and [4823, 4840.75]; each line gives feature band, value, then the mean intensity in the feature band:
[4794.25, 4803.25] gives -0.2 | 21.4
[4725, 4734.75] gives -1.1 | 24.6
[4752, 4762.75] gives -0.2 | 22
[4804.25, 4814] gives 0.4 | 20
